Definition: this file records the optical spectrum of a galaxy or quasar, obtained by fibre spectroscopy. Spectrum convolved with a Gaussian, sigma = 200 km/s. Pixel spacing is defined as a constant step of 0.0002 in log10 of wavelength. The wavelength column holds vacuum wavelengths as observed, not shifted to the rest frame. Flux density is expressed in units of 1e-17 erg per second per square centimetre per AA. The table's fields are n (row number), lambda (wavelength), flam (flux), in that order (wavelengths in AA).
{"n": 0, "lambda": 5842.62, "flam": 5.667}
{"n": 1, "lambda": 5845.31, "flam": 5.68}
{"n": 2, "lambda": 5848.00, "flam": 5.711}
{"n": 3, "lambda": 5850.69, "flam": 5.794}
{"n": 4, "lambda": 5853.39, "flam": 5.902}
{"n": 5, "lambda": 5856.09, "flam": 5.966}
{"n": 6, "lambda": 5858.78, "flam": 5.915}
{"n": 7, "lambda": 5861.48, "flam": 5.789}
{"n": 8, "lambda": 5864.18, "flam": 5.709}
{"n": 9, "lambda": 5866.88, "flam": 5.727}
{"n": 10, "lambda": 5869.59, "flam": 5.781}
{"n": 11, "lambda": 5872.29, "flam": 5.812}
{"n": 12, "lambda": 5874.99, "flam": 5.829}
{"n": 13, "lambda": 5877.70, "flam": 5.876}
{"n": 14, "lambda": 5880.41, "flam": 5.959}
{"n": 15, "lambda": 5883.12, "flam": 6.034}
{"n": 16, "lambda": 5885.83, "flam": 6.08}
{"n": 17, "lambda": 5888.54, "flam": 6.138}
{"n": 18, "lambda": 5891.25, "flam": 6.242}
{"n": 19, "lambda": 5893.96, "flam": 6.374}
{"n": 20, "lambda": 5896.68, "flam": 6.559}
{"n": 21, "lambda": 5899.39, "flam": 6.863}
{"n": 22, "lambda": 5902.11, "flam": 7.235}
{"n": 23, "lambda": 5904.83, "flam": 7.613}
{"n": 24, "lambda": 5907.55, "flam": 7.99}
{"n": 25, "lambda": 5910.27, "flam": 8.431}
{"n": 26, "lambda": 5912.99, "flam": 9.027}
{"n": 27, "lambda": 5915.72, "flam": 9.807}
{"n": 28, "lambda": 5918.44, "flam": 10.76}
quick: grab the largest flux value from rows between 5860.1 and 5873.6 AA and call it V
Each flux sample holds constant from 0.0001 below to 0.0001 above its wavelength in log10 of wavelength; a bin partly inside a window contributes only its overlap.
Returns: 5.812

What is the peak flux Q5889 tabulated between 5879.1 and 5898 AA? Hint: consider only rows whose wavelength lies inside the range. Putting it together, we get 6.559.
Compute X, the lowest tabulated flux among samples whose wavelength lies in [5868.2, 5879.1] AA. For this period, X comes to 5.781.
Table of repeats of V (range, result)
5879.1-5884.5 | 6.034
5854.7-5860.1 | 5.966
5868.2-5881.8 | 5.959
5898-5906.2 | 7.613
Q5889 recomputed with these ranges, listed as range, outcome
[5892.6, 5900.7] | 6.863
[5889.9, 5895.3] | 6.374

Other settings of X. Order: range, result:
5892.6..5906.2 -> 6.374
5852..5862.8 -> 5.789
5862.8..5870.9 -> 5.709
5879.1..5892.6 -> 5.959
